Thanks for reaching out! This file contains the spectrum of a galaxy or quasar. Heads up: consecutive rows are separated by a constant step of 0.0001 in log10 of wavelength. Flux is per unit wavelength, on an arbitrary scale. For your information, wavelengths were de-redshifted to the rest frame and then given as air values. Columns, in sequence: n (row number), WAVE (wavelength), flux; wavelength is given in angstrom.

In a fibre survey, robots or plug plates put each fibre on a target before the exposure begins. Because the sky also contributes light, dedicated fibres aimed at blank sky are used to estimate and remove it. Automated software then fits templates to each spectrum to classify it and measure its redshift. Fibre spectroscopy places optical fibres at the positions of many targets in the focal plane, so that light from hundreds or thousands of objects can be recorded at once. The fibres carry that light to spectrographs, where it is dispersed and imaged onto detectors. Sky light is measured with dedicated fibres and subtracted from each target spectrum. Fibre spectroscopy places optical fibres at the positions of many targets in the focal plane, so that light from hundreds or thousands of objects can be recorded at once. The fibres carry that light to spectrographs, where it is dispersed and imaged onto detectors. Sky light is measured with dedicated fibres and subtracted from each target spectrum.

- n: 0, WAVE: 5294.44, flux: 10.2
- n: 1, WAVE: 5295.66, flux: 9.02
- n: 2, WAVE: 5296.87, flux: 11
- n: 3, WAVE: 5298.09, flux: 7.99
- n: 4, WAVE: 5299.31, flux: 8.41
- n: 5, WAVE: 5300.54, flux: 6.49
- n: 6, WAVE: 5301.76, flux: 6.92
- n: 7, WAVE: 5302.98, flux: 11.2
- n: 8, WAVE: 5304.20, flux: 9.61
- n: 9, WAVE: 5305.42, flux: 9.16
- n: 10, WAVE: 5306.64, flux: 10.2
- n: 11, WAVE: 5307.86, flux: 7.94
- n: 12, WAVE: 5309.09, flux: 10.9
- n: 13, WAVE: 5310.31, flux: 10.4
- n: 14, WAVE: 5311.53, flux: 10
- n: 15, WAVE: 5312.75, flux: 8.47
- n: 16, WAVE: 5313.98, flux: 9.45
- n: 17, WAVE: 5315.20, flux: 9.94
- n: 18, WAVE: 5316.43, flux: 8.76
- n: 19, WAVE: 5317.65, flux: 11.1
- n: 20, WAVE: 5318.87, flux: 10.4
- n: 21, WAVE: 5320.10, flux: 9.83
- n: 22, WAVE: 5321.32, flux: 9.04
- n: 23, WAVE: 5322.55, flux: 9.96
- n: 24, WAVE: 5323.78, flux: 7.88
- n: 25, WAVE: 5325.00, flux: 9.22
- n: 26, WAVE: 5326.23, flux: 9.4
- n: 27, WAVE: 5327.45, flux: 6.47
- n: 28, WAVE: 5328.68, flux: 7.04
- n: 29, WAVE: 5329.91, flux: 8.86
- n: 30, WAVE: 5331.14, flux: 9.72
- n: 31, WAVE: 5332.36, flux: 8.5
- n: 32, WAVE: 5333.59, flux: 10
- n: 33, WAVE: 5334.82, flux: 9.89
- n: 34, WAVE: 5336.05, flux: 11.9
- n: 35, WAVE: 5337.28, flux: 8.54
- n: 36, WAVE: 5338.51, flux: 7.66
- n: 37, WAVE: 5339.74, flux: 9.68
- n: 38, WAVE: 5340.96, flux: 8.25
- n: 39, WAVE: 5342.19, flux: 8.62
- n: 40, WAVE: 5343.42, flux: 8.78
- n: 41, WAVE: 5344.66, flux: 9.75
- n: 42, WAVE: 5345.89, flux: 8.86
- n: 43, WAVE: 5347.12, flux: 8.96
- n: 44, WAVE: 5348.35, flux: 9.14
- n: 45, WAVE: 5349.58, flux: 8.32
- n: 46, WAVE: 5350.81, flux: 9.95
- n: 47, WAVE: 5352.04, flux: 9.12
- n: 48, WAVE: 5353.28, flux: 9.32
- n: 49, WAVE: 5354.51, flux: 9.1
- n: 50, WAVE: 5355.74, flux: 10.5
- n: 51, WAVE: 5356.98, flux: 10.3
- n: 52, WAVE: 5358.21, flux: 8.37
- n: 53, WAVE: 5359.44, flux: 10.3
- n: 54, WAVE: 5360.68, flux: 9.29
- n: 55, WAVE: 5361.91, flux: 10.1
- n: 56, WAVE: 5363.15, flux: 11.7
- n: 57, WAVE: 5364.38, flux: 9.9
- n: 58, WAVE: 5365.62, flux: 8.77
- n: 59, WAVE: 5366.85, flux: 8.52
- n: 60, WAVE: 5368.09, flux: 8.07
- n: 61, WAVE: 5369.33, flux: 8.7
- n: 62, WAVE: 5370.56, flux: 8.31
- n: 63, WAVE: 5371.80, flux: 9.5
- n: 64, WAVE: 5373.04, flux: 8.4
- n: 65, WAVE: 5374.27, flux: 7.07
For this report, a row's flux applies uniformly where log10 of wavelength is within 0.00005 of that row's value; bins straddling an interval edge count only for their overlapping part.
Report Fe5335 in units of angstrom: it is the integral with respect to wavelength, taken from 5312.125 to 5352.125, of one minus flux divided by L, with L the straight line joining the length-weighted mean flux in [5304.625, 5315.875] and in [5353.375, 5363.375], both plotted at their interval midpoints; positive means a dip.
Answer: 2.4 angstrom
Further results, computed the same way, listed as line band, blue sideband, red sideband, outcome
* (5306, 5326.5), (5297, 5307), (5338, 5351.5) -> -1.70 angstrom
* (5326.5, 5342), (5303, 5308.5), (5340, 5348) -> 0.29 angstrom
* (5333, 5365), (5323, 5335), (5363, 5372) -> -2.20 angstrom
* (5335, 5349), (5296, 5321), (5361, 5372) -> 0.31 angstrom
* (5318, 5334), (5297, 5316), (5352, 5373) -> 0.48 angstrom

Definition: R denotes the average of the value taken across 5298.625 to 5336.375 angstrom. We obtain 9.24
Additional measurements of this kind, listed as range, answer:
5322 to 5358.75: 9.07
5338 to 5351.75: 8.93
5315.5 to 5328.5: 9.15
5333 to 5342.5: 9.34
